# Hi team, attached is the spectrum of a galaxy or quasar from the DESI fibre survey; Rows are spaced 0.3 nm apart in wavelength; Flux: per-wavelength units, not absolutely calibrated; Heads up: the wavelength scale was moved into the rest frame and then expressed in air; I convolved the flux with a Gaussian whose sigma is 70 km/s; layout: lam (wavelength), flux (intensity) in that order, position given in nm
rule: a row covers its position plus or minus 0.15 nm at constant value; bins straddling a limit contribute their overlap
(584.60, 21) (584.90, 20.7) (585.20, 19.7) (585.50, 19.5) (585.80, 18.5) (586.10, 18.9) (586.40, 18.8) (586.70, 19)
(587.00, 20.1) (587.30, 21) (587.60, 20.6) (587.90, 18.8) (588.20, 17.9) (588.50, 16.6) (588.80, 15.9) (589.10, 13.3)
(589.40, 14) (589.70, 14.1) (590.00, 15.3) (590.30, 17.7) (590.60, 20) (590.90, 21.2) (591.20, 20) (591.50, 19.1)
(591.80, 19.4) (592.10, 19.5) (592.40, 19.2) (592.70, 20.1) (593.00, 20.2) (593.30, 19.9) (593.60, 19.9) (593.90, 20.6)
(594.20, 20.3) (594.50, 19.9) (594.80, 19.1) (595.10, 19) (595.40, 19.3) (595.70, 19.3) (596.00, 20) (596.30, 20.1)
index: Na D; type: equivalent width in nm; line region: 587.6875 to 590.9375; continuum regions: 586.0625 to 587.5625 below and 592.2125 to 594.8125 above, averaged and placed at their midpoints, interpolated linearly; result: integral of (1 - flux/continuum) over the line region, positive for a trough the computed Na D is 0.50 nm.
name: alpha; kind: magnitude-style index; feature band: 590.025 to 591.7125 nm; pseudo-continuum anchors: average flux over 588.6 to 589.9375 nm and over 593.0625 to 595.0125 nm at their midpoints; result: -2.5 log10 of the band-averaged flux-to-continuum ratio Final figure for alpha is -0.181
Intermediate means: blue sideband 14.5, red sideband 19.9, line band 19.3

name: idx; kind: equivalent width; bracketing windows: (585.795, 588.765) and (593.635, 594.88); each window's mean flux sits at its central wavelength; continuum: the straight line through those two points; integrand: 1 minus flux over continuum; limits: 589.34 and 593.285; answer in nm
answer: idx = 0.20 nm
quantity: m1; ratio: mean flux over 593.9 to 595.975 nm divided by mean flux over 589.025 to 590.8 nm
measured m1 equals 1.2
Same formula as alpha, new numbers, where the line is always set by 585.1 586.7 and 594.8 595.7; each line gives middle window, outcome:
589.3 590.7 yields 0.181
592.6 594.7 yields -0.053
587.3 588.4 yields -0.010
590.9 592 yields -0.034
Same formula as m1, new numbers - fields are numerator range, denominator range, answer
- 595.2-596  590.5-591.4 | 0.95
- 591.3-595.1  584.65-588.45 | 1.02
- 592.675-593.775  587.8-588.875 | 1.16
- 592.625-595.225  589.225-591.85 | 1.12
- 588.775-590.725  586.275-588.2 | 0.80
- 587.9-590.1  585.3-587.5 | 0.80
